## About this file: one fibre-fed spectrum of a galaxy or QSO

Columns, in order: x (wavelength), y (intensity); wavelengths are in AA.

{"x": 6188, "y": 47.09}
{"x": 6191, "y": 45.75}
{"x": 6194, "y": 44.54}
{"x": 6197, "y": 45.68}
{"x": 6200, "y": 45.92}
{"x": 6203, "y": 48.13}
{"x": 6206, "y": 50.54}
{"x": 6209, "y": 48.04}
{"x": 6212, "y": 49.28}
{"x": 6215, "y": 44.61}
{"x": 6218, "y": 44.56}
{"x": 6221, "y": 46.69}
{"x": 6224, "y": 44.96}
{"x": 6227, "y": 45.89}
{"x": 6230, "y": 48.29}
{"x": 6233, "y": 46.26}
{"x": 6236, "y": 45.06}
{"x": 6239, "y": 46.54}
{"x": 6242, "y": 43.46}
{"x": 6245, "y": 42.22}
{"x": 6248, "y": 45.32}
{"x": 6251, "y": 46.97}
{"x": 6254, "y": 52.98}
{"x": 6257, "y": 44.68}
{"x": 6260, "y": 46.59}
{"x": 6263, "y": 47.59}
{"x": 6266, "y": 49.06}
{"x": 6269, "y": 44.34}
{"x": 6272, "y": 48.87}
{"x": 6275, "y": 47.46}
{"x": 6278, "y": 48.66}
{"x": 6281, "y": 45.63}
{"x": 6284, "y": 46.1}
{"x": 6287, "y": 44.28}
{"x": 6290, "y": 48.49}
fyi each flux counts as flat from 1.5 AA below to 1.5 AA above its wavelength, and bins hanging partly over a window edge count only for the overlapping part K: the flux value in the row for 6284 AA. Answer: 46.1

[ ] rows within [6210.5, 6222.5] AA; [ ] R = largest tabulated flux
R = 49.28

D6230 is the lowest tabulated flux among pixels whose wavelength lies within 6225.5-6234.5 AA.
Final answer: 45.89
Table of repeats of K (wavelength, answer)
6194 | 44.54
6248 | 45.32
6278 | 48.66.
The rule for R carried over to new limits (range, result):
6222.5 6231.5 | 48.29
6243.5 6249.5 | 45.32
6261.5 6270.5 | 49.06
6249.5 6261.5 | 52.98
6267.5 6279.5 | 48.87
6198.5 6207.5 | 50.54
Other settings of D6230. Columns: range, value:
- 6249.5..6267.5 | 44.68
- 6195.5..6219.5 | 44.56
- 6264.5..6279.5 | 44.34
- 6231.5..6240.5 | 45.06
